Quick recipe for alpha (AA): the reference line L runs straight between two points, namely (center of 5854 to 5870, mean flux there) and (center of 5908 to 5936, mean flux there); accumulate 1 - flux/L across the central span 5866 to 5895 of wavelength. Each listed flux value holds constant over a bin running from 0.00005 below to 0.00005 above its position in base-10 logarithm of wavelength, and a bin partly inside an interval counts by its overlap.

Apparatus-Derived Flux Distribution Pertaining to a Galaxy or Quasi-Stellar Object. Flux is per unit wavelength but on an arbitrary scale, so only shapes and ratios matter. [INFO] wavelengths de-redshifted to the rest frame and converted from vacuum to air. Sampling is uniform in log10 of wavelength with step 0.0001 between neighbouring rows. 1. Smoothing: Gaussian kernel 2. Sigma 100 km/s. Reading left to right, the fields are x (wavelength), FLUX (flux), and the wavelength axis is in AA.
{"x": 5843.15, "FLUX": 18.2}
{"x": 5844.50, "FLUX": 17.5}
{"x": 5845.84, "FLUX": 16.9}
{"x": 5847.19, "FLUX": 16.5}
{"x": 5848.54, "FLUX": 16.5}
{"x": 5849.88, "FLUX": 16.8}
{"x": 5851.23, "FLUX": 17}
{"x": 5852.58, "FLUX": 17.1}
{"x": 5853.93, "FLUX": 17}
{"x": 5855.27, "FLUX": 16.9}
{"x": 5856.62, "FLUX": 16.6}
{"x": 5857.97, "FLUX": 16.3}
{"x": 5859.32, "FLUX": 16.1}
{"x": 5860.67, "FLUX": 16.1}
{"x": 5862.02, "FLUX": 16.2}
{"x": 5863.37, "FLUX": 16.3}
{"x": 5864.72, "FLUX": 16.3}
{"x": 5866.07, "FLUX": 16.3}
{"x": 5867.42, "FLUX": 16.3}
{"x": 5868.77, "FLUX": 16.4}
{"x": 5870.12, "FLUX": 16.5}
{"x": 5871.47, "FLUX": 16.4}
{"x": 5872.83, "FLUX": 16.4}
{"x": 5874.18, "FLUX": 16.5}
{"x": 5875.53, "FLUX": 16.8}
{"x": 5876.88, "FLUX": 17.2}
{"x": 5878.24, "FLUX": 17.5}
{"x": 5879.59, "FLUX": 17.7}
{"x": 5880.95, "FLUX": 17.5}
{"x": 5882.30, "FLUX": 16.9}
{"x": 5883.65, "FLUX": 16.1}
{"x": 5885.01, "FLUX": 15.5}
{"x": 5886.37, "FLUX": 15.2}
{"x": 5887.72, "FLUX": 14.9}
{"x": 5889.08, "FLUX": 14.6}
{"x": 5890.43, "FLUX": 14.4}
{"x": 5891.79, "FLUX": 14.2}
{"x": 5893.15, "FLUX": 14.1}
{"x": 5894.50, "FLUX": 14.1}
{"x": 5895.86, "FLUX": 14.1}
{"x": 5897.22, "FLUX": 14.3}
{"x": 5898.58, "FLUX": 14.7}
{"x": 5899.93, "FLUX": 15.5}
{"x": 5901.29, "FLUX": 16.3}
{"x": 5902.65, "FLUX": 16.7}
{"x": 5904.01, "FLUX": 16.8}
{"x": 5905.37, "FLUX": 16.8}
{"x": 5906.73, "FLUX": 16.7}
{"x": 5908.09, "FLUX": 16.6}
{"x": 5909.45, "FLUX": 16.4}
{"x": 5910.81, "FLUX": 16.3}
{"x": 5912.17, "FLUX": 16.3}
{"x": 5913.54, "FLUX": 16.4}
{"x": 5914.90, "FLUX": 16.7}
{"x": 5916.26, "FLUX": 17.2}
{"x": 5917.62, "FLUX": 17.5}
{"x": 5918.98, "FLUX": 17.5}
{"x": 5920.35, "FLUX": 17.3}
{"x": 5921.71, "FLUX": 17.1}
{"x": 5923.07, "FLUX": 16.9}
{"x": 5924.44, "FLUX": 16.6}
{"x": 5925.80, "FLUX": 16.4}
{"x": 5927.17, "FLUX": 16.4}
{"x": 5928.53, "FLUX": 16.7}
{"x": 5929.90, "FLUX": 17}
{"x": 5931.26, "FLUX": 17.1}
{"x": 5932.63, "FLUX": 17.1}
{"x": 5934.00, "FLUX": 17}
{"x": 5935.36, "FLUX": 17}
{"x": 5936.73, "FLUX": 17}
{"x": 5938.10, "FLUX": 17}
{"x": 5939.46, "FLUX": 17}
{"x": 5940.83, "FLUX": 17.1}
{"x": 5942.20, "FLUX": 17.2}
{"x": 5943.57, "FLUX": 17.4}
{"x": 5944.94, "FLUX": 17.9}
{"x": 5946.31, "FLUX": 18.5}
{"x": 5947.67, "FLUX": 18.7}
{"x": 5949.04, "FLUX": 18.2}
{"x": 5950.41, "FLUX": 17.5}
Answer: 0.9 AA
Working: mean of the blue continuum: 16.4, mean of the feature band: 16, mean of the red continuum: 16.8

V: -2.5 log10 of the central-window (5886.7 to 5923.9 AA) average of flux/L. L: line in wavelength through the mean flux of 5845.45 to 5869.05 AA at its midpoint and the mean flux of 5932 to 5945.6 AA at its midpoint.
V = 0.06 mag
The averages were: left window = 16.5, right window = 17.2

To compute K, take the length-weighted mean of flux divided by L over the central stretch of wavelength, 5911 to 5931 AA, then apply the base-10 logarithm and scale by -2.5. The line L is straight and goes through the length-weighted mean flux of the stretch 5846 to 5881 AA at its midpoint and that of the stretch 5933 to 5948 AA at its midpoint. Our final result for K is 0.023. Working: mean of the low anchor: 16.6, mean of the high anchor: 17.4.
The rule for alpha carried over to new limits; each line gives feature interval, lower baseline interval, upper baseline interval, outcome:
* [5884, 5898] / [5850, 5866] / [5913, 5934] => 1.8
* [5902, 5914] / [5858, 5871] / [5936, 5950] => 0.3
